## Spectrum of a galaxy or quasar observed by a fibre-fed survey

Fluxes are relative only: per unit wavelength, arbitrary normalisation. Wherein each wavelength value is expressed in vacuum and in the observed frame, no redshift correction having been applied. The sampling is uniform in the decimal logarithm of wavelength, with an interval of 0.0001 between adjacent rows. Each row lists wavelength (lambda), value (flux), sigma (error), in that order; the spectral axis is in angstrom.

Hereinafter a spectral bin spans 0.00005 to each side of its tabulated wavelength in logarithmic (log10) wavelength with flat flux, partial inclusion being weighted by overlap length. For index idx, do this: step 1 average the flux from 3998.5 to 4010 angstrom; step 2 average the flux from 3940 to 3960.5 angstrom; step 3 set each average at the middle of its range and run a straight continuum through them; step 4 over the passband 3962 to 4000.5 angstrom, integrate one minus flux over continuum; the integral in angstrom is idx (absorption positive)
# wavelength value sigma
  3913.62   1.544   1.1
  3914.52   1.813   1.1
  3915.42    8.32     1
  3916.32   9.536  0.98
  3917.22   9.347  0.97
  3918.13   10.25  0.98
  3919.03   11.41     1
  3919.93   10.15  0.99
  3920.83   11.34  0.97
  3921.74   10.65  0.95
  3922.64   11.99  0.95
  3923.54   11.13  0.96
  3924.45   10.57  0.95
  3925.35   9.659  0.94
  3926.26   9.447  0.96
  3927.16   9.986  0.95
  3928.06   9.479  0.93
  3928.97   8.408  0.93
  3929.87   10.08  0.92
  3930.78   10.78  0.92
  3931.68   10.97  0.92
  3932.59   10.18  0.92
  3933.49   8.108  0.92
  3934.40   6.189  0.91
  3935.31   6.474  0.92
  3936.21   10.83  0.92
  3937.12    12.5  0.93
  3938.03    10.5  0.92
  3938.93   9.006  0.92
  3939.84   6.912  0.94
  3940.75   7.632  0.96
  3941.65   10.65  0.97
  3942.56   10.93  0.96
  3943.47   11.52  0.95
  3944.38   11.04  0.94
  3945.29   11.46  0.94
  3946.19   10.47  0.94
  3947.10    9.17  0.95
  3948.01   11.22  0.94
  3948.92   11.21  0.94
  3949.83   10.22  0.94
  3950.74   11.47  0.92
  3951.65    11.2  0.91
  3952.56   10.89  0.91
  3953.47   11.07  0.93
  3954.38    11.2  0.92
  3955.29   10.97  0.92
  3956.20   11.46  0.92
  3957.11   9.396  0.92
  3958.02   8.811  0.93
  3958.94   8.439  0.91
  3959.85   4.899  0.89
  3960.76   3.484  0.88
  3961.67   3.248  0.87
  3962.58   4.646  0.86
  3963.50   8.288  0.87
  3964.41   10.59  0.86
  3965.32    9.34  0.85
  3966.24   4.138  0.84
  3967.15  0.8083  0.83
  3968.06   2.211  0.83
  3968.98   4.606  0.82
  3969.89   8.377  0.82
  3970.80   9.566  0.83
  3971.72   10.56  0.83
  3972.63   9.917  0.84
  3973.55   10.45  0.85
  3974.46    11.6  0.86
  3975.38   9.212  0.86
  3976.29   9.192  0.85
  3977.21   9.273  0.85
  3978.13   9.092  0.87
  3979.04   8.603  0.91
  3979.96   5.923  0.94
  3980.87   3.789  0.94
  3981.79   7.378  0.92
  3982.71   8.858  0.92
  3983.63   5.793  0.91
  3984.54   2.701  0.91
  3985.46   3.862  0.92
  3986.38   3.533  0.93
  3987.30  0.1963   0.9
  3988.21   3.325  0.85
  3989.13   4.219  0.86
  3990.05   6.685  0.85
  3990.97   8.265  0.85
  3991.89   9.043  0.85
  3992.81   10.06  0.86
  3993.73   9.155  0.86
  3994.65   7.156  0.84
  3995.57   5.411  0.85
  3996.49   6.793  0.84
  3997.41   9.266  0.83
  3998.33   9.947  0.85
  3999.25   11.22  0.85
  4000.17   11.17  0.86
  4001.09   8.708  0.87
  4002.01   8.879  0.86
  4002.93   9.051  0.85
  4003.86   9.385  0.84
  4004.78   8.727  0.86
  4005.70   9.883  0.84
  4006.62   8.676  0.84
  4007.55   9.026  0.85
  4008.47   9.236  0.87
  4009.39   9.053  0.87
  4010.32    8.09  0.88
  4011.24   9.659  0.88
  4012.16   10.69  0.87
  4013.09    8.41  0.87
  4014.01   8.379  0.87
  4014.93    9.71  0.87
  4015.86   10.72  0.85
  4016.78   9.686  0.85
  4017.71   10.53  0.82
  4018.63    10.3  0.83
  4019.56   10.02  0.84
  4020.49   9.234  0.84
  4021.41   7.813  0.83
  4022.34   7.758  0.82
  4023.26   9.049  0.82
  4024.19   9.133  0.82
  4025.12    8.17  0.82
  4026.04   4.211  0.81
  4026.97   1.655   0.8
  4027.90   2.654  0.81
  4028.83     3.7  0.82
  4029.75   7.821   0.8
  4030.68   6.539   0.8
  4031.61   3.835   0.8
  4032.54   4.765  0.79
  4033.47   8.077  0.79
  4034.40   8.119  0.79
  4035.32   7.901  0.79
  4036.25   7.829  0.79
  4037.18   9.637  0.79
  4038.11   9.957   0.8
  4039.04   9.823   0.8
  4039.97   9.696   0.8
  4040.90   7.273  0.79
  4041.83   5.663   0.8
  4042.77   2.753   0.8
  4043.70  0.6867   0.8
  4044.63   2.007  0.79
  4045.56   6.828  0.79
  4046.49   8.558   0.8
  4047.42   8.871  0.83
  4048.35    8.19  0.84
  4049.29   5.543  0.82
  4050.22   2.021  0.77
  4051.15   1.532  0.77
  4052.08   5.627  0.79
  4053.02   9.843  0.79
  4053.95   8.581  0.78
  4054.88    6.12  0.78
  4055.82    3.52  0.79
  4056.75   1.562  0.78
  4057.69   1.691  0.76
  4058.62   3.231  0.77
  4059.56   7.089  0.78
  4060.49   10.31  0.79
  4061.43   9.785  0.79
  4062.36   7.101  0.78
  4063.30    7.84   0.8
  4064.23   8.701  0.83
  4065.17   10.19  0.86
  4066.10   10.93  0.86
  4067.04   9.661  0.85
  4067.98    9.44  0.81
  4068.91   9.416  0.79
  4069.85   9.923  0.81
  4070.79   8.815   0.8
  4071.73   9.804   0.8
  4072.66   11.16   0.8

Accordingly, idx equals 9.9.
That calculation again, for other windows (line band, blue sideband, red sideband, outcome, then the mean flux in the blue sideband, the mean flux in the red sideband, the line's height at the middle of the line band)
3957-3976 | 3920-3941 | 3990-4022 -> 4.4 angstrom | 9.71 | 9.11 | 9.43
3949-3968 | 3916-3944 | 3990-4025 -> 2.9 angstrom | 9.89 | 9.07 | 9.59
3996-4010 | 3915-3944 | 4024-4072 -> -2.3 angstrom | 9.84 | 6.76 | 7.93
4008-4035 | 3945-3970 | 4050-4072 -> -0.6 angstrom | 8.31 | 7.23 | 7.64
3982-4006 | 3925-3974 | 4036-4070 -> 2.1 angstrom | 8.98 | 6.93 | 8.1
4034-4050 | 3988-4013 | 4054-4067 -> 1.1 angstrom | 8.6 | 6.93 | 7.44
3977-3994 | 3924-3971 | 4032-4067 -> 3.9 angstrom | 8.93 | 6.73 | 8.11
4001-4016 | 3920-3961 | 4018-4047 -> -3.0 angstrom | 9.9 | 6.85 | 7.64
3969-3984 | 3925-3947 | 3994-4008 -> 1.2 angstrom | 9.71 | 8.89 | 9.2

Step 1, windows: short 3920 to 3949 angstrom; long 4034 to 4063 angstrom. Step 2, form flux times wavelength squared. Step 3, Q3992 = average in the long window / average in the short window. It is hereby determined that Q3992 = 0.67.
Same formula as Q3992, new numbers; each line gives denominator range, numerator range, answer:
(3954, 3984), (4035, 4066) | 0.89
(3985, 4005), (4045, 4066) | 0.91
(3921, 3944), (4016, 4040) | 0.82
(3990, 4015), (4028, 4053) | 0.72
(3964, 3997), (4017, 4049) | 1.04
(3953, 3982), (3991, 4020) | 1.20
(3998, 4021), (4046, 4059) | 0.57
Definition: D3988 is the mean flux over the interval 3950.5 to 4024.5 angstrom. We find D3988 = 8.15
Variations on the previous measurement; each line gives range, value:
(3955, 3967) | 7.29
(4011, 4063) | 6.95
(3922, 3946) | 9.88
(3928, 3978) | 9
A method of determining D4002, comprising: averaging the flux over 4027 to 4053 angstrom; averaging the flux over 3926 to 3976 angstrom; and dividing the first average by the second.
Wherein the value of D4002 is 0.68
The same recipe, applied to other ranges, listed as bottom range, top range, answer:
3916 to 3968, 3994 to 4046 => 0.84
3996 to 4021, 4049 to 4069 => 0.72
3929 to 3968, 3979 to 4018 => 0.87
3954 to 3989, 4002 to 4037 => 1.15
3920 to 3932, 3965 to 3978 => 0.76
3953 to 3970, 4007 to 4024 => 1.30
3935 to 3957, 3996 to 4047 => 0.76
